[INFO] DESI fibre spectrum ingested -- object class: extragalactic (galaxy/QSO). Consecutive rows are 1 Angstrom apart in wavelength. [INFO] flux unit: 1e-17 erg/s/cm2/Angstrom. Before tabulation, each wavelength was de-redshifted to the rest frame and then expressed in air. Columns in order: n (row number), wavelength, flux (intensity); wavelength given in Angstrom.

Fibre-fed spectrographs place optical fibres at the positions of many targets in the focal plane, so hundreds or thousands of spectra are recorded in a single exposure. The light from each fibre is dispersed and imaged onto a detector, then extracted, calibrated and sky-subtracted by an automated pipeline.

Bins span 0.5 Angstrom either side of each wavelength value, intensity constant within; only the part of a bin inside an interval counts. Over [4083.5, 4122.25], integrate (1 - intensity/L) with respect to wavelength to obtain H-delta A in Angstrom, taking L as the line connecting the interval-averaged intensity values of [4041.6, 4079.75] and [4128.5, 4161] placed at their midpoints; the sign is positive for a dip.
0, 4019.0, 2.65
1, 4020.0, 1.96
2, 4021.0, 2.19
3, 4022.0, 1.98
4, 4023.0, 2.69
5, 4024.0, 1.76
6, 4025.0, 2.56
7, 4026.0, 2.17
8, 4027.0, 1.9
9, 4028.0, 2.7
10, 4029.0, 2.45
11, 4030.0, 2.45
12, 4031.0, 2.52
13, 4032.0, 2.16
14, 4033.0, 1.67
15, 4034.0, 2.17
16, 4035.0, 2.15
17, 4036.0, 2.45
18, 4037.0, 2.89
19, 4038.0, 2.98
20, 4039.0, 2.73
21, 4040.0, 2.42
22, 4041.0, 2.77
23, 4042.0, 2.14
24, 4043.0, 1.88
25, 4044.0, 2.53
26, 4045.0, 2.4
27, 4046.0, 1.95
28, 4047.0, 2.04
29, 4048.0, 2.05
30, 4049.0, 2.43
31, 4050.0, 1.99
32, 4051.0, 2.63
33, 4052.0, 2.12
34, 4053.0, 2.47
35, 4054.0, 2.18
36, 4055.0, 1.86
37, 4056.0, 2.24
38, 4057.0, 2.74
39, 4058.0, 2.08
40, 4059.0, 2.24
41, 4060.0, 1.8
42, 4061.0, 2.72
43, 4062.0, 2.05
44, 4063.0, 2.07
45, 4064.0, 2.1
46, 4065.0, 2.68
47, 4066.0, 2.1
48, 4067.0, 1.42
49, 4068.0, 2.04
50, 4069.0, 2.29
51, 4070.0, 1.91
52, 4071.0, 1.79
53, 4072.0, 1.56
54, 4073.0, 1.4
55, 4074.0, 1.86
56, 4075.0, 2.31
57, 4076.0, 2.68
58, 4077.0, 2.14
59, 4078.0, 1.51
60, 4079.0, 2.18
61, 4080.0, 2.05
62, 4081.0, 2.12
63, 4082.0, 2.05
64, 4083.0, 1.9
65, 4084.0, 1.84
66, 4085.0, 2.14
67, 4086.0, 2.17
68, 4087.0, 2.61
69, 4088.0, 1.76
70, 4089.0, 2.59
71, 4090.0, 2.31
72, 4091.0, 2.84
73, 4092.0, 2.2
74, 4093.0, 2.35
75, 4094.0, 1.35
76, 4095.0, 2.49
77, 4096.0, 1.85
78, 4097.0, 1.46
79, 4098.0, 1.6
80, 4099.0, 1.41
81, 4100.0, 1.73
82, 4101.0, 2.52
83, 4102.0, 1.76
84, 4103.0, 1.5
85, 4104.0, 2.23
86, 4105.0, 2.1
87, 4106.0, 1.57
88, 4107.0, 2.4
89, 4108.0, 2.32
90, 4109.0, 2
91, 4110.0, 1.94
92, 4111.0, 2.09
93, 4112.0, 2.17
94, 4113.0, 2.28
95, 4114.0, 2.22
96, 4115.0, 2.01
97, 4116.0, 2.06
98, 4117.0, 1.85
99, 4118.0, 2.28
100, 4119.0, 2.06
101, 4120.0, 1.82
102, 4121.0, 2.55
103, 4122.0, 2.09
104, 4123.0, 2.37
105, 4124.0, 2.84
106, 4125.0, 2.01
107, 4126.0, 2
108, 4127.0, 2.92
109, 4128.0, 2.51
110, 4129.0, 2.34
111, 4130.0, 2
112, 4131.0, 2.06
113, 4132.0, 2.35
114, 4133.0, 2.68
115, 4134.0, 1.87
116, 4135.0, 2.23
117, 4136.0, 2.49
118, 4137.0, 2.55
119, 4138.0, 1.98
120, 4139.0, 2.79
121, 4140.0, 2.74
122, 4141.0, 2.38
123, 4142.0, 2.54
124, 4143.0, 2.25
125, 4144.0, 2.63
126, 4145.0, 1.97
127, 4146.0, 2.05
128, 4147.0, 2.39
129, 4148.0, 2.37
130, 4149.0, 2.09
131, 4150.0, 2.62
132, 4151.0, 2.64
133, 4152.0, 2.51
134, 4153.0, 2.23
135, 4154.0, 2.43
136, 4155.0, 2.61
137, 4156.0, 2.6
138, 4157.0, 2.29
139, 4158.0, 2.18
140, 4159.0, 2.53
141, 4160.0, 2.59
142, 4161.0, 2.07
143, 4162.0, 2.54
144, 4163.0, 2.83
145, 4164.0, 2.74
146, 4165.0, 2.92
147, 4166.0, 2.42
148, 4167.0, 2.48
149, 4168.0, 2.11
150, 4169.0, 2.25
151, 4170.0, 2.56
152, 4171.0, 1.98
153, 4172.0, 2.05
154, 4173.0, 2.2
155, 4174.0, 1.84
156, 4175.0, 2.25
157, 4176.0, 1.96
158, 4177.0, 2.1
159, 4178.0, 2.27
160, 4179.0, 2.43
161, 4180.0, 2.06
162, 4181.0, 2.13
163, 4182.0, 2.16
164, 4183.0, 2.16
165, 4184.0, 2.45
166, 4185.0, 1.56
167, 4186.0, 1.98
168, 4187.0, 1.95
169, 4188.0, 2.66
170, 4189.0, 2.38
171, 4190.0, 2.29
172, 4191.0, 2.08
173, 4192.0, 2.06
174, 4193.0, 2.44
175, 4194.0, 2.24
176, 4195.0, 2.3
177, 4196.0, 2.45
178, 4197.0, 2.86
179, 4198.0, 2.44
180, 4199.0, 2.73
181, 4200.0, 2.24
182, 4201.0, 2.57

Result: 3.1 Angstrom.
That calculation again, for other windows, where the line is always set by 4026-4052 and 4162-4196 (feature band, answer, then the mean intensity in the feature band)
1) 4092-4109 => 2.8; 1.93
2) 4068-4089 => 2.6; 2.03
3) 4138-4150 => -0.5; 2.38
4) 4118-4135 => 0.1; 2.28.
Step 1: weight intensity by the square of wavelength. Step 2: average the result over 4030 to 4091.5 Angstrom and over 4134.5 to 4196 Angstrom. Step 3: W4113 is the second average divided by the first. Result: 1.11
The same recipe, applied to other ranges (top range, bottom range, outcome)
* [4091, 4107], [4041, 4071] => 0.90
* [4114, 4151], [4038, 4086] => 1.11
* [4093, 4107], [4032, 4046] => 0.80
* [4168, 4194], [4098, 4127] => 1.08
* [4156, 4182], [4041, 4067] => 1.10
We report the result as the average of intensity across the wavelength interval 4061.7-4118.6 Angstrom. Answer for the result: 2.04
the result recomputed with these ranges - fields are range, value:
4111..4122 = 2.13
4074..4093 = 2.18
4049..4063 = 2.24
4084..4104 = 2.03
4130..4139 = 2.29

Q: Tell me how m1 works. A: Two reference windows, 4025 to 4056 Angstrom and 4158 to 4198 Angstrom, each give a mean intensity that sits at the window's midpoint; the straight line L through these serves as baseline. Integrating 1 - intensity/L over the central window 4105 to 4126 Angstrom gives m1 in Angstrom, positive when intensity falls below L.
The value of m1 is 1.4 Angstrom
